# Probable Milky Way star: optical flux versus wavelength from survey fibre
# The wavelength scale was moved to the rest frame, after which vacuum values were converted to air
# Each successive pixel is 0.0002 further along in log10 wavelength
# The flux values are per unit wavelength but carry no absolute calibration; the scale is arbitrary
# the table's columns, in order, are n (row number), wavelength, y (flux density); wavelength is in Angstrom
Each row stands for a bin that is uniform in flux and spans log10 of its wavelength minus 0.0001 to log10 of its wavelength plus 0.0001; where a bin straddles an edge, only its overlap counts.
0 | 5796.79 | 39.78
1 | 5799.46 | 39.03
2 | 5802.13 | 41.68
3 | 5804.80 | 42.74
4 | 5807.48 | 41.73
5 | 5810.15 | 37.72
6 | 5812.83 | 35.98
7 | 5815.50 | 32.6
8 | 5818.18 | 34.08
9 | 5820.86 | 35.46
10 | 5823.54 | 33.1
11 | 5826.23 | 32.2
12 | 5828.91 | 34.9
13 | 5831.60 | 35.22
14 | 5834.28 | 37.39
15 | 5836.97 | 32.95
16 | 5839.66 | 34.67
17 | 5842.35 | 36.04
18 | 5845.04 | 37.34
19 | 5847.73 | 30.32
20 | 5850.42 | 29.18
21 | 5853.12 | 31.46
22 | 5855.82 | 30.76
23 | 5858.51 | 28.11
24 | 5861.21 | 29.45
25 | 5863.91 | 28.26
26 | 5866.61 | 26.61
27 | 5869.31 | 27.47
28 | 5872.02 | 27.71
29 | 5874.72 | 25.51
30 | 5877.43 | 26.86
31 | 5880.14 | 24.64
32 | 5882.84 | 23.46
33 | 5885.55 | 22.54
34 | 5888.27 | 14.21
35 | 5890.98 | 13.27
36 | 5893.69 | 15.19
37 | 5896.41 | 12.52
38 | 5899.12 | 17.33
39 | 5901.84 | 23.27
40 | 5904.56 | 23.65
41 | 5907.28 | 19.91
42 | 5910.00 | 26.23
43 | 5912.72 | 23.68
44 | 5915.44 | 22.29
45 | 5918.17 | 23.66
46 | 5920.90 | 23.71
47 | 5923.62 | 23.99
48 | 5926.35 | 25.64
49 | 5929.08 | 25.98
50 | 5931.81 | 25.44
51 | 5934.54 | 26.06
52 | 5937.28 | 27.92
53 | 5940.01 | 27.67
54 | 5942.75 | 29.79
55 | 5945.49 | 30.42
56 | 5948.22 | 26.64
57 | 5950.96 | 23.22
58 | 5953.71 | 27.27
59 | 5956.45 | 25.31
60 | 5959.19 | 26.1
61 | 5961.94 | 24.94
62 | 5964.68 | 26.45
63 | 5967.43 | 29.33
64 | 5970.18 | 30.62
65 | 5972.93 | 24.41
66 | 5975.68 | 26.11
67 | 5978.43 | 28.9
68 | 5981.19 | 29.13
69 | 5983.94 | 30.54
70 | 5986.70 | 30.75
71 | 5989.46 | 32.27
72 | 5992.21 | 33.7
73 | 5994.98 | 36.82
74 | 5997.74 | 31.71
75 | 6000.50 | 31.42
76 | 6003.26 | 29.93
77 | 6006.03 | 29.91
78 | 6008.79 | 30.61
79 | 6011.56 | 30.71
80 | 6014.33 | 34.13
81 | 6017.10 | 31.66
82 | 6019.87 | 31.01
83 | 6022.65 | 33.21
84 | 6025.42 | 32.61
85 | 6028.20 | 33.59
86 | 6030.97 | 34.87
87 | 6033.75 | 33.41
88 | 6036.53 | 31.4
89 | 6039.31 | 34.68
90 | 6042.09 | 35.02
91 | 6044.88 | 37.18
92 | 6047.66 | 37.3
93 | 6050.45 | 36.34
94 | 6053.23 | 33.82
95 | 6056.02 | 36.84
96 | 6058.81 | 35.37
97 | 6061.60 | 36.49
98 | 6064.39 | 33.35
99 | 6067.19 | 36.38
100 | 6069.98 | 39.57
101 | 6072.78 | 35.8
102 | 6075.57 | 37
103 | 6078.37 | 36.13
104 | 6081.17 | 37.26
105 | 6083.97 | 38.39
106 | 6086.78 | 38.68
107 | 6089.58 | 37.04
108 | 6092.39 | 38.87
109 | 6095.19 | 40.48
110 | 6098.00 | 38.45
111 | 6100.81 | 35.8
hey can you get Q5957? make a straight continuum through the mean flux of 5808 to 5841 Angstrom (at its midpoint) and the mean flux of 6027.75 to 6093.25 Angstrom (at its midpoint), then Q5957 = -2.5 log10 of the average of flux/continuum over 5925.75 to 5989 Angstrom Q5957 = 0.28 mag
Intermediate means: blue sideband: 34.9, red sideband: 36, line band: 27.4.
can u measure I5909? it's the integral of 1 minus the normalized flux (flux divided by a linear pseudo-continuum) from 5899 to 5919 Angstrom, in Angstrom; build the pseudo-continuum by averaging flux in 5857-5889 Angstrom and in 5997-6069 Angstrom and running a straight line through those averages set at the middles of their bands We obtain 3.39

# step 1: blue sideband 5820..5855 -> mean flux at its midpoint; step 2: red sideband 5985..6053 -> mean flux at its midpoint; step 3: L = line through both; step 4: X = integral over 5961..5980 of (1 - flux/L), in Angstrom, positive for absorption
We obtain 3.4 Angstrom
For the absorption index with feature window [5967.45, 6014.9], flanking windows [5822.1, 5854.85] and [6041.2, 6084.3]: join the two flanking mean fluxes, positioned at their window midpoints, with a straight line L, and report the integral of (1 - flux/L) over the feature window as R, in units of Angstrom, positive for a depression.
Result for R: 6.58 Angstrom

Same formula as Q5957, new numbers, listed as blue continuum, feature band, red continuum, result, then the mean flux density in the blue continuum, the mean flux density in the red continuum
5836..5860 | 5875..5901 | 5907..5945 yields 0.44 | 32.3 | 25.4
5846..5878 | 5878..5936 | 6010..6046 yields 0.34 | 28.6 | 33.3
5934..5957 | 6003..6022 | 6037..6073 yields 0.04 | 27.2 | 35.9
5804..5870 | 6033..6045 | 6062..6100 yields 0.08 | 33.4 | 37.4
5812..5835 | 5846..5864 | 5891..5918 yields -0.04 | 34.4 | 20.2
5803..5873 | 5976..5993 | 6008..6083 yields 0.13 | 33.3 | 34.7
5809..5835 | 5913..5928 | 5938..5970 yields 0.21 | 34.8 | 27.2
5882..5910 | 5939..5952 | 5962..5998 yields -0.10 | 18.8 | 29.8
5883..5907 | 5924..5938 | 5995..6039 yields -0.17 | 18.1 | 32.2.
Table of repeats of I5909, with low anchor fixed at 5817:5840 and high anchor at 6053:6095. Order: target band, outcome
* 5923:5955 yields 7.9 Angstrom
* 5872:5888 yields 4.9 Angstrom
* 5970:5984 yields 3.1 Angstrom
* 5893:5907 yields 6.6 Angstrom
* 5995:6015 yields 2.6 Angstrom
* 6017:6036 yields 1.8 Angstrom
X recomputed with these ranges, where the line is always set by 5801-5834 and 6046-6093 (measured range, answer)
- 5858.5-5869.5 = 2.56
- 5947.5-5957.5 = 3.01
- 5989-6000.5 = 0.99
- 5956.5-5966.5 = 2.92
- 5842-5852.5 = 1.05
